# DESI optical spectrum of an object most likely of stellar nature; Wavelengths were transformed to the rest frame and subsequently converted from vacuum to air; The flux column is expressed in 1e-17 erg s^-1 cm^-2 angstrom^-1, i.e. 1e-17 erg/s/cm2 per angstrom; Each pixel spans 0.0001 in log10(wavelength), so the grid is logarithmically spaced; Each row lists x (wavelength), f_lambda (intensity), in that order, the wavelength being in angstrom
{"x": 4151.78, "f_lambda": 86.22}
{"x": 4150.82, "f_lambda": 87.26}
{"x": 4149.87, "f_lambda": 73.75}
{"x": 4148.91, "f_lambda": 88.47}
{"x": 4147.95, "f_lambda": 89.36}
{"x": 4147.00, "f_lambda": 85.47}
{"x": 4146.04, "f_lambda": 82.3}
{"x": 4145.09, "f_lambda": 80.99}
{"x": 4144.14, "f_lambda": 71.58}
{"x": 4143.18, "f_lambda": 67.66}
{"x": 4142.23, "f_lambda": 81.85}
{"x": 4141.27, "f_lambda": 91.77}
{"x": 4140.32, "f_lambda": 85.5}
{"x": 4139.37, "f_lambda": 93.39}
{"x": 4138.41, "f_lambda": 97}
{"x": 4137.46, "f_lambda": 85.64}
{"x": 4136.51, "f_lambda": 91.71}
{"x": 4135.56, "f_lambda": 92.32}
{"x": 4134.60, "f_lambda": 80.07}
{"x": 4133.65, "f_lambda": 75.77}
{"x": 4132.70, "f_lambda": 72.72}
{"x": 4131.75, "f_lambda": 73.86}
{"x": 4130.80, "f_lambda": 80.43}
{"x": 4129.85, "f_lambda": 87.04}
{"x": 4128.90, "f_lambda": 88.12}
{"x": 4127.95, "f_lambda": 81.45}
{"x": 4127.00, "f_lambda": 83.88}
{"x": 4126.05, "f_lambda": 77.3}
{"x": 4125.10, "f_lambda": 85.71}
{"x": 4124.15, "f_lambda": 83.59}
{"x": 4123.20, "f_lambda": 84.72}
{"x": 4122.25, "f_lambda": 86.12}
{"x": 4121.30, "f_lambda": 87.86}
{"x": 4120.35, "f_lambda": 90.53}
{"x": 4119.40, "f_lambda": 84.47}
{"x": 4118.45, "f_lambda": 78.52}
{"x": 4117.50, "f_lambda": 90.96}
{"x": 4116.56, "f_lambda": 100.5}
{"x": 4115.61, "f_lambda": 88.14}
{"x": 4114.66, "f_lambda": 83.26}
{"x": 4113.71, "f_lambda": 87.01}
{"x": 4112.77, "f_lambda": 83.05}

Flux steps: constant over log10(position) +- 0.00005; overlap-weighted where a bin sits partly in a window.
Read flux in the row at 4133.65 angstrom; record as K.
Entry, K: 75.77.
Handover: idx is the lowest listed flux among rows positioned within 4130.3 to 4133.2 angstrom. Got 72.72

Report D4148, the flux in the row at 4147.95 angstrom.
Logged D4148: 89.36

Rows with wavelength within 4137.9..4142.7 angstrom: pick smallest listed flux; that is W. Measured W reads 81.85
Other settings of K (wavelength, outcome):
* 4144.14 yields 71.58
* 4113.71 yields 87.01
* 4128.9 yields 88.12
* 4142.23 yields 81.85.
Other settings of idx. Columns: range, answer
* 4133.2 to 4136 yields 75.77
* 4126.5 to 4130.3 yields 81.45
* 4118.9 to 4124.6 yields 83.59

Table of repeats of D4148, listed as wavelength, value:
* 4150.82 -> 87.26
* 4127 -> 83.88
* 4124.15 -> 83.59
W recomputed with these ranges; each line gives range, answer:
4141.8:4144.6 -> 67.66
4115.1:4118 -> 88.14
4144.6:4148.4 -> 80.99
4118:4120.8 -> 78.52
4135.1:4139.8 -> 85.64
